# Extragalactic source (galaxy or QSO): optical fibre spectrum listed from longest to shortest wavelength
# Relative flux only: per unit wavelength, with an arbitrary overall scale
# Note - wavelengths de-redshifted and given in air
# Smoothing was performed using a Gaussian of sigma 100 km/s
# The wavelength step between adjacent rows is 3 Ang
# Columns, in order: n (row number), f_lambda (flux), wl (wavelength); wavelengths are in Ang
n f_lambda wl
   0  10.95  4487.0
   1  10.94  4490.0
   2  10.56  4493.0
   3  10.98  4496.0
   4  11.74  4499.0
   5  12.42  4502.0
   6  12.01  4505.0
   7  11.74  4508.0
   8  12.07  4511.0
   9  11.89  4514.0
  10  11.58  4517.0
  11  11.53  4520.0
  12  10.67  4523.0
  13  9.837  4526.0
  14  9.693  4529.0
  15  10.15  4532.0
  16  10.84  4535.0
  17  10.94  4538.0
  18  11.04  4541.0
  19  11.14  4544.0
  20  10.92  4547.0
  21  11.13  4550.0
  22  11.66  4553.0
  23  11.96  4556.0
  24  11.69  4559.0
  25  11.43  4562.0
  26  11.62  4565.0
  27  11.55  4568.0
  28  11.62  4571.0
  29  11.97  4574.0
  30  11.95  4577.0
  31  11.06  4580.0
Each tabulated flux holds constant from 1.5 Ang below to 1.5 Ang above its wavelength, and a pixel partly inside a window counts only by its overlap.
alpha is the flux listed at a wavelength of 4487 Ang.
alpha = 10.95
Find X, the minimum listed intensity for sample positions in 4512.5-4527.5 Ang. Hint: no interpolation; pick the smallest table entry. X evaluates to 9.837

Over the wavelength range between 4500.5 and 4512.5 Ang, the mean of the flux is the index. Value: 12.1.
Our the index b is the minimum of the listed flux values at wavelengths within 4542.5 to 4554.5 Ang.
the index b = 10.92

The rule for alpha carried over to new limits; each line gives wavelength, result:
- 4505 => 12.01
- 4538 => 10.94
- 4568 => 11.55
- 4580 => 11.06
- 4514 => 11.89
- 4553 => 11.66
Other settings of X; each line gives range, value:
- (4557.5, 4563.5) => 11.43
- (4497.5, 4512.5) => 11.74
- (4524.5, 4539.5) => 9.693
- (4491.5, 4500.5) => 10.56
